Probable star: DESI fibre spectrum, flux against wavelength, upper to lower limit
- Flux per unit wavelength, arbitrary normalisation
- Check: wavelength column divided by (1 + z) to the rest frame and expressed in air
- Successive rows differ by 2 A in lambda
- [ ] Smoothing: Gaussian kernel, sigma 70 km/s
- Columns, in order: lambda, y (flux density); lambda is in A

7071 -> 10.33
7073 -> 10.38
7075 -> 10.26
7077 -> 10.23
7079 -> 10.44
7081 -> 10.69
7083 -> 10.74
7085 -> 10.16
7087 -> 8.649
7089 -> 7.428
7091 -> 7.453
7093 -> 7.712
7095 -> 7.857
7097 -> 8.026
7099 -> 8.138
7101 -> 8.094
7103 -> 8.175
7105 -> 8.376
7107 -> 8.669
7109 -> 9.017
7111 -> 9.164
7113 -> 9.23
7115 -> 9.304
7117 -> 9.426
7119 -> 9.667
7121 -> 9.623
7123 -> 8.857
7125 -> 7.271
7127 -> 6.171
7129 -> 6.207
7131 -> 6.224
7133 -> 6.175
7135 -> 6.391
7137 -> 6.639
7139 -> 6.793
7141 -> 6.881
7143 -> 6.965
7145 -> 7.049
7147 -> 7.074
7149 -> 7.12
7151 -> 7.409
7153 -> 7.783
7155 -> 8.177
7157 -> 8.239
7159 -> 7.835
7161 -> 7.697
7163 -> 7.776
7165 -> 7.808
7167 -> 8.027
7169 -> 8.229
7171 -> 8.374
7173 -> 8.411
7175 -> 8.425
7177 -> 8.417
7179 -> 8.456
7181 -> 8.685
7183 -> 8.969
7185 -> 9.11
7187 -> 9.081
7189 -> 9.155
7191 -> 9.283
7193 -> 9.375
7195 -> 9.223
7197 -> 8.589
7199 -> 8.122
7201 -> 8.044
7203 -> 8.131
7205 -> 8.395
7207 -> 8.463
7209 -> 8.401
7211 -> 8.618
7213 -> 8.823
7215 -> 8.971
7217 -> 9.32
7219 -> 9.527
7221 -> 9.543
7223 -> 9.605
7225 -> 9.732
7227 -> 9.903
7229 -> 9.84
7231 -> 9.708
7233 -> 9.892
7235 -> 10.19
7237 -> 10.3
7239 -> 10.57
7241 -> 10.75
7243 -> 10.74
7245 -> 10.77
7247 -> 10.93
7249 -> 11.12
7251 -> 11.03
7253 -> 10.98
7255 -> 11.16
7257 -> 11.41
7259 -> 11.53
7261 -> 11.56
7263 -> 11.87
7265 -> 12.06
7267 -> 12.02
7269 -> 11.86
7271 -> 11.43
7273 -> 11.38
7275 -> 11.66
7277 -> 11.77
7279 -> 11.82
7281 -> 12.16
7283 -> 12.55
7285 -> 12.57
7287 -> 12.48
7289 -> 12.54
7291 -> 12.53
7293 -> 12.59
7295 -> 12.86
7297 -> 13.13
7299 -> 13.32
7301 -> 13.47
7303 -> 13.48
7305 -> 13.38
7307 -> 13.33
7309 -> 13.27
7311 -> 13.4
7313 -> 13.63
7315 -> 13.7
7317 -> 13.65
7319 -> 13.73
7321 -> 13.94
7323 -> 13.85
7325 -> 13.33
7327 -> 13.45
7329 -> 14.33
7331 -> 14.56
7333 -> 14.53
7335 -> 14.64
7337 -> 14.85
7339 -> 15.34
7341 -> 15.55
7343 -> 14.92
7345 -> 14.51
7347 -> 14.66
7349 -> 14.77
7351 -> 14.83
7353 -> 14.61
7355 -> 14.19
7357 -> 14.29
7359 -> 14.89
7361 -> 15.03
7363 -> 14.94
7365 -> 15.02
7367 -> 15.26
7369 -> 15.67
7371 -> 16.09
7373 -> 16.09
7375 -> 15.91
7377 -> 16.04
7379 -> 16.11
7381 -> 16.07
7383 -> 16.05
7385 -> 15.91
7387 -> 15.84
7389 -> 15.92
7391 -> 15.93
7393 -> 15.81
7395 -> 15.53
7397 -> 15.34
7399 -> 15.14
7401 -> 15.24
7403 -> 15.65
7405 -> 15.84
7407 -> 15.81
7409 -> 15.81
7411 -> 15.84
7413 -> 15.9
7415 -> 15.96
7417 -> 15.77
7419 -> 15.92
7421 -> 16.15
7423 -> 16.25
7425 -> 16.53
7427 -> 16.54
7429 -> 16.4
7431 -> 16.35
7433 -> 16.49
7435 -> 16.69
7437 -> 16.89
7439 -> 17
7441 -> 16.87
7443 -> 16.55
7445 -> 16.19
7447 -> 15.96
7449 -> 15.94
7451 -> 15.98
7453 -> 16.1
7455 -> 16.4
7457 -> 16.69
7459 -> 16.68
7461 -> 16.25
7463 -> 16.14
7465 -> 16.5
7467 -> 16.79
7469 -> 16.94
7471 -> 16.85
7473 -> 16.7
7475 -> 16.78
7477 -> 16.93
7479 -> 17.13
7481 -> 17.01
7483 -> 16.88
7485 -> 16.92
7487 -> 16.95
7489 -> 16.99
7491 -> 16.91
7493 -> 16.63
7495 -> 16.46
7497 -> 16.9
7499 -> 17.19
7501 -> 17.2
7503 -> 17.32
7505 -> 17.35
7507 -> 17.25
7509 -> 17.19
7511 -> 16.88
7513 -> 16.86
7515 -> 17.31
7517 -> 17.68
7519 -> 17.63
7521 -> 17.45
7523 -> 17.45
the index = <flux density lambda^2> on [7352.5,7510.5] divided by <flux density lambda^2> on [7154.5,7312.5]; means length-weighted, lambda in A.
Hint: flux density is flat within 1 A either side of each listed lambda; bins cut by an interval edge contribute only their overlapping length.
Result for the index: 1.65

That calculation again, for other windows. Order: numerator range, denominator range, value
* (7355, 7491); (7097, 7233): 2.07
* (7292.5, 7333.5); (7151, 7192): 1.68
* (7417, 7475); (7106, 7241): 2.09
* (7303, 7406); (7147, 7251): 1.73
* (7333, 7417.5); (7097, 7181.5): 2.08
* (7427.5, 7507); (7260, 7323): 1.38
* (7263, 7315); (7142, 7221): 1.55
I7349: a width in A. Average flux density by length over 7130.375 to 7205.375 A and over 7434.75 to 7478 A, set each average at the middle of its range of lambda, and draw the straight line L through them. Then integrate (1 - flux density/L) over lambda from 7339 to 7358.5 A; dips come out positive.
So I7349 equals -2.1 A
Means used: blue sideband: 7.97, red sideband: 16.5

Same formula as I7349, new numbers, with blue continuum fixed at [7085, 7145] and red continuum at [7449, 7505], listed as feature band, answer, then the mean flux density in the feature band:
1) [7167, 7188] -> 1.89 A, 8.59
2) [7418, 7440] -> -1.27 A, 16.5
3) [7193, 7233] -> 4.96 A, 9.03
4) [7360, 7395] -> -3.48 A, 15.7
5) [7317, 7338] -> -1.61 A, 14.1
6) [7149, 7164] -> 1.89 A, 7.8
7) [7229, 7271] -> 0.78 A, 11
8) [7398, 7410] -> -0.50 A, 15.6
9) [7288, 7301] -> -0.62 A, 12.9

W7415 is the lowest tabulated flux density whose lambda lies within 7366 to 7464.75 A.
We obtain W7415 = 15.14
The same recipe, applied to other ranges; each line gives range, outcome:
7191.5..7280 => 8.044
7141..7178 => 6.881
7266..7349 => 11.38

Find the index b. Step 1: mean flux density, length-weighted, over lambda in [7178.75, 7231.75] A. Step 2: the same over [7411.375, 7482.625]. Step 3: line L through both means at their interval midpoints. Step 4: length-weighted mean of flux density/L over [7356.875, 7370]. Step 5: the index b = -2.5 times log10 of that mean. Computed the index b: -0.088 mag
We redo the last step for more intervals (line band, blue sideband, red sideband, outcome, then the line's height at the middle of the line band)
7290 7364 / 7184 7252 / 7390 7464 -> -0.087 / 13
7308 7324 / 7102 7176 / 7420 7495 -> -0.077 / 12.7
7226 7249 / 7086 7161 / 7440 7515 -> 0.035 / 10.7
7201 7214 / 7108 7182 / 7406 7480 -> 0.146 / 9.65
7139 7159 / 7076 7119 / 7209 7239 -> 0.234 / 9.18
